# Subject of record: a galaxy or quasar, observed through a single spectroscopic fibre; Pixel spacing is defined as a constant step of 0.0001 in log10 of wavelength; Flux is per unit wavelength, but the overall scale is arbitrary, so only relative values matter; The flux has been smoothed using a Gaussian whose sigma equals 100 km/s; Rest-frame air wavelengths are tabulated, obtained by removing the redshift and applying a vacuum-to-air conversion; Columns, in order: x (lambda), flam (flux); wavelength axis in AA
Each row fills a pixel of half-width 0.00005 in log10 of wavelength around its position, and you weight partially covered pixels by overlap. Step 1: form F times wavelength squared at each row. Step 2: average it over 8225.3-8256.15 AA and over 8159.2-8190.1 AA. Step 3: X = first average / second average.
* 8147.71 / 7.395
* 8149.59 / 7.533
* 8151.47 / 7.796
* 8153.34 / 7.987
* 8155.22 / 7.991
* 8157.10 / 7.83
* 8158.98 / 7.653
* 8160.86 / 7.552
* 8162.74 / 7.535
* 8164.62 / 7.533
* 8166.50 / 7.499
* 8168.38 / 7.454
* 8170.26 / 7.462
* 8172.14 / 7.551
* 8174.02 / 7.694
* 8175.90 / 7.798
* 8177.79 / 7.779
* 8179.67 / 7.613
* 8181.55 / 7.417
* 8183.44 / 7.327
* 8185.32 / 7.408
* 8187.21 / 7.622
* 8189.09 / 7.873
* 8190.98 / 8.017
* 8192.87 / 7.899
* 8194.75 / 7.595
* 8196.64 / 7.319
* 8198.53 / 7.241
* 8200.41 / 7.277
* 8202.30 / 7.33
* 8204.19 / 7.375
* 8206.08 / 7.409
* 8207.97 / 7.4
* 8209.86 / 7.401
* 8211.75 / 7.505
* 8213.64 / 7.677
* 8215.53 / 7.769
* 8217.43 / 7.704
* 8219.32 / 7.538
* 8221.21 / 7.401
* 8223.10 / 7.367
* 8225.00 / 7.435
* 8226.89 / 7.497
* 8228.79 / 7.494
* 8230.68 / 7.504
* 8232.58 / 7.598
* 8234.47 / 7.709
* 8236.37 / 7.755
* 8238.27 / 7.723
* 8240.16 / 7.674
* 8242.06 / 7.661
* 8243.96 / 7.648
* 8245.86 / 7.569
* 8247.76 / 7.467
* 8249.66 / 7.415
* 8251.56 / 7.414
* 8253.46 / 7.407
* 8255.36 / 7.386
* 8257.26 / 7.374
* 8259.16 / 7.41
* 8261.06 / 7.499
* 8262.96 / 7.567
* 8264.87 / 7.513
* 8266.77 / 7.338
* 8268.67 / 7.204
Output 1.01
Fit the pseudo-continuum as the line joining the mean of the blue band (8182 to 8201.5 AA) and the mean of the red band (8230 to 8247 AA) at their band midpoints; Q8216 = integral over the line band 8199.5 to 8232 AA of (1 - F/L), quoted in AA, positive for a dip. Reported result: 0.5 AA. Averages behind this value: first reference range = 7.55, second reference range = 7.65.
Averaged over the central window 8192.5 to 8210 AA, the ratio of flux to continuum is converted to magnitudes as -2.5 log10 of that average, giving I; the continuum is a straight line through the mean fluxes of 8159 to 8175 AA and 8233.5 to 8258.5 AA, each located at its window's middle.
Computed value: 0.02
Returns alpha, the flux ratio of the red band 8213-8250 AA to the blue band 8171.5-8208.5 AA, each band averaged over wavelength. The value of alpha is 1.00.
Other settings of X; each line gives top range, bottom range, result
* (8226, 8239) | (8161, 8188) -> 1.02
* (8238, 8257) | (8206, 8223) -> 1.01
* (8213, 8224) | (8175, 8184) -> 1.01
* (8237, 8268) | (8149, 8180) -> 1.00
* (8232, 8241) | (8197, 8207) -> 1.06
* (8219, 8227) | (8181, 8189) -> 1.00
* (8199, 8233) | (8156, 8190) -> 1.00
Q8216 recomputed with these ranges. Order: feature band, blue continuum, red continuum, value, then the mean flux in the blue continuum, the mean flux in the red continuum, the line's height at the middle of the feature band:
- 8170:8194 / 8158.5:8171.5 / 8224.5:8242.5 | -0.4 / 7.52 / 7.61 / 7.54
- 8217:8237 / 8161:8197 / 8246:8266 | -0.1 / 7.6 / 7.45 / 7.51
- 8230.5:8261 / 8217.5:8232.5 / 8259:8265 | -0.2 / 7.48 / 7.5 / 7.5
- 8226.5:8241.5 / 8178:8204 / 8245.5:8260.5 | -0.3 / 7.54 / 7.43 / 7.46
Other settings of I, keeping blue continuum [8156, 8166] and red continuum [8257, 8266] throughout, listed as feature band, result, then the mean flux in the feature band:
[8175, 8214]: 0.005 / 7.53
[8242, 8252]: -0.003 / 7.52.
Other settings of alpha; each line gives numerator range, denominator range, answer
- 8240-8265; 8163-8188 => 0.99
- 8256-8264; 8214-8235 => 0.99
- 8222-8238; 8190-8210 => 1.01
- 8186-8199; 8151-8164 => 0.99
